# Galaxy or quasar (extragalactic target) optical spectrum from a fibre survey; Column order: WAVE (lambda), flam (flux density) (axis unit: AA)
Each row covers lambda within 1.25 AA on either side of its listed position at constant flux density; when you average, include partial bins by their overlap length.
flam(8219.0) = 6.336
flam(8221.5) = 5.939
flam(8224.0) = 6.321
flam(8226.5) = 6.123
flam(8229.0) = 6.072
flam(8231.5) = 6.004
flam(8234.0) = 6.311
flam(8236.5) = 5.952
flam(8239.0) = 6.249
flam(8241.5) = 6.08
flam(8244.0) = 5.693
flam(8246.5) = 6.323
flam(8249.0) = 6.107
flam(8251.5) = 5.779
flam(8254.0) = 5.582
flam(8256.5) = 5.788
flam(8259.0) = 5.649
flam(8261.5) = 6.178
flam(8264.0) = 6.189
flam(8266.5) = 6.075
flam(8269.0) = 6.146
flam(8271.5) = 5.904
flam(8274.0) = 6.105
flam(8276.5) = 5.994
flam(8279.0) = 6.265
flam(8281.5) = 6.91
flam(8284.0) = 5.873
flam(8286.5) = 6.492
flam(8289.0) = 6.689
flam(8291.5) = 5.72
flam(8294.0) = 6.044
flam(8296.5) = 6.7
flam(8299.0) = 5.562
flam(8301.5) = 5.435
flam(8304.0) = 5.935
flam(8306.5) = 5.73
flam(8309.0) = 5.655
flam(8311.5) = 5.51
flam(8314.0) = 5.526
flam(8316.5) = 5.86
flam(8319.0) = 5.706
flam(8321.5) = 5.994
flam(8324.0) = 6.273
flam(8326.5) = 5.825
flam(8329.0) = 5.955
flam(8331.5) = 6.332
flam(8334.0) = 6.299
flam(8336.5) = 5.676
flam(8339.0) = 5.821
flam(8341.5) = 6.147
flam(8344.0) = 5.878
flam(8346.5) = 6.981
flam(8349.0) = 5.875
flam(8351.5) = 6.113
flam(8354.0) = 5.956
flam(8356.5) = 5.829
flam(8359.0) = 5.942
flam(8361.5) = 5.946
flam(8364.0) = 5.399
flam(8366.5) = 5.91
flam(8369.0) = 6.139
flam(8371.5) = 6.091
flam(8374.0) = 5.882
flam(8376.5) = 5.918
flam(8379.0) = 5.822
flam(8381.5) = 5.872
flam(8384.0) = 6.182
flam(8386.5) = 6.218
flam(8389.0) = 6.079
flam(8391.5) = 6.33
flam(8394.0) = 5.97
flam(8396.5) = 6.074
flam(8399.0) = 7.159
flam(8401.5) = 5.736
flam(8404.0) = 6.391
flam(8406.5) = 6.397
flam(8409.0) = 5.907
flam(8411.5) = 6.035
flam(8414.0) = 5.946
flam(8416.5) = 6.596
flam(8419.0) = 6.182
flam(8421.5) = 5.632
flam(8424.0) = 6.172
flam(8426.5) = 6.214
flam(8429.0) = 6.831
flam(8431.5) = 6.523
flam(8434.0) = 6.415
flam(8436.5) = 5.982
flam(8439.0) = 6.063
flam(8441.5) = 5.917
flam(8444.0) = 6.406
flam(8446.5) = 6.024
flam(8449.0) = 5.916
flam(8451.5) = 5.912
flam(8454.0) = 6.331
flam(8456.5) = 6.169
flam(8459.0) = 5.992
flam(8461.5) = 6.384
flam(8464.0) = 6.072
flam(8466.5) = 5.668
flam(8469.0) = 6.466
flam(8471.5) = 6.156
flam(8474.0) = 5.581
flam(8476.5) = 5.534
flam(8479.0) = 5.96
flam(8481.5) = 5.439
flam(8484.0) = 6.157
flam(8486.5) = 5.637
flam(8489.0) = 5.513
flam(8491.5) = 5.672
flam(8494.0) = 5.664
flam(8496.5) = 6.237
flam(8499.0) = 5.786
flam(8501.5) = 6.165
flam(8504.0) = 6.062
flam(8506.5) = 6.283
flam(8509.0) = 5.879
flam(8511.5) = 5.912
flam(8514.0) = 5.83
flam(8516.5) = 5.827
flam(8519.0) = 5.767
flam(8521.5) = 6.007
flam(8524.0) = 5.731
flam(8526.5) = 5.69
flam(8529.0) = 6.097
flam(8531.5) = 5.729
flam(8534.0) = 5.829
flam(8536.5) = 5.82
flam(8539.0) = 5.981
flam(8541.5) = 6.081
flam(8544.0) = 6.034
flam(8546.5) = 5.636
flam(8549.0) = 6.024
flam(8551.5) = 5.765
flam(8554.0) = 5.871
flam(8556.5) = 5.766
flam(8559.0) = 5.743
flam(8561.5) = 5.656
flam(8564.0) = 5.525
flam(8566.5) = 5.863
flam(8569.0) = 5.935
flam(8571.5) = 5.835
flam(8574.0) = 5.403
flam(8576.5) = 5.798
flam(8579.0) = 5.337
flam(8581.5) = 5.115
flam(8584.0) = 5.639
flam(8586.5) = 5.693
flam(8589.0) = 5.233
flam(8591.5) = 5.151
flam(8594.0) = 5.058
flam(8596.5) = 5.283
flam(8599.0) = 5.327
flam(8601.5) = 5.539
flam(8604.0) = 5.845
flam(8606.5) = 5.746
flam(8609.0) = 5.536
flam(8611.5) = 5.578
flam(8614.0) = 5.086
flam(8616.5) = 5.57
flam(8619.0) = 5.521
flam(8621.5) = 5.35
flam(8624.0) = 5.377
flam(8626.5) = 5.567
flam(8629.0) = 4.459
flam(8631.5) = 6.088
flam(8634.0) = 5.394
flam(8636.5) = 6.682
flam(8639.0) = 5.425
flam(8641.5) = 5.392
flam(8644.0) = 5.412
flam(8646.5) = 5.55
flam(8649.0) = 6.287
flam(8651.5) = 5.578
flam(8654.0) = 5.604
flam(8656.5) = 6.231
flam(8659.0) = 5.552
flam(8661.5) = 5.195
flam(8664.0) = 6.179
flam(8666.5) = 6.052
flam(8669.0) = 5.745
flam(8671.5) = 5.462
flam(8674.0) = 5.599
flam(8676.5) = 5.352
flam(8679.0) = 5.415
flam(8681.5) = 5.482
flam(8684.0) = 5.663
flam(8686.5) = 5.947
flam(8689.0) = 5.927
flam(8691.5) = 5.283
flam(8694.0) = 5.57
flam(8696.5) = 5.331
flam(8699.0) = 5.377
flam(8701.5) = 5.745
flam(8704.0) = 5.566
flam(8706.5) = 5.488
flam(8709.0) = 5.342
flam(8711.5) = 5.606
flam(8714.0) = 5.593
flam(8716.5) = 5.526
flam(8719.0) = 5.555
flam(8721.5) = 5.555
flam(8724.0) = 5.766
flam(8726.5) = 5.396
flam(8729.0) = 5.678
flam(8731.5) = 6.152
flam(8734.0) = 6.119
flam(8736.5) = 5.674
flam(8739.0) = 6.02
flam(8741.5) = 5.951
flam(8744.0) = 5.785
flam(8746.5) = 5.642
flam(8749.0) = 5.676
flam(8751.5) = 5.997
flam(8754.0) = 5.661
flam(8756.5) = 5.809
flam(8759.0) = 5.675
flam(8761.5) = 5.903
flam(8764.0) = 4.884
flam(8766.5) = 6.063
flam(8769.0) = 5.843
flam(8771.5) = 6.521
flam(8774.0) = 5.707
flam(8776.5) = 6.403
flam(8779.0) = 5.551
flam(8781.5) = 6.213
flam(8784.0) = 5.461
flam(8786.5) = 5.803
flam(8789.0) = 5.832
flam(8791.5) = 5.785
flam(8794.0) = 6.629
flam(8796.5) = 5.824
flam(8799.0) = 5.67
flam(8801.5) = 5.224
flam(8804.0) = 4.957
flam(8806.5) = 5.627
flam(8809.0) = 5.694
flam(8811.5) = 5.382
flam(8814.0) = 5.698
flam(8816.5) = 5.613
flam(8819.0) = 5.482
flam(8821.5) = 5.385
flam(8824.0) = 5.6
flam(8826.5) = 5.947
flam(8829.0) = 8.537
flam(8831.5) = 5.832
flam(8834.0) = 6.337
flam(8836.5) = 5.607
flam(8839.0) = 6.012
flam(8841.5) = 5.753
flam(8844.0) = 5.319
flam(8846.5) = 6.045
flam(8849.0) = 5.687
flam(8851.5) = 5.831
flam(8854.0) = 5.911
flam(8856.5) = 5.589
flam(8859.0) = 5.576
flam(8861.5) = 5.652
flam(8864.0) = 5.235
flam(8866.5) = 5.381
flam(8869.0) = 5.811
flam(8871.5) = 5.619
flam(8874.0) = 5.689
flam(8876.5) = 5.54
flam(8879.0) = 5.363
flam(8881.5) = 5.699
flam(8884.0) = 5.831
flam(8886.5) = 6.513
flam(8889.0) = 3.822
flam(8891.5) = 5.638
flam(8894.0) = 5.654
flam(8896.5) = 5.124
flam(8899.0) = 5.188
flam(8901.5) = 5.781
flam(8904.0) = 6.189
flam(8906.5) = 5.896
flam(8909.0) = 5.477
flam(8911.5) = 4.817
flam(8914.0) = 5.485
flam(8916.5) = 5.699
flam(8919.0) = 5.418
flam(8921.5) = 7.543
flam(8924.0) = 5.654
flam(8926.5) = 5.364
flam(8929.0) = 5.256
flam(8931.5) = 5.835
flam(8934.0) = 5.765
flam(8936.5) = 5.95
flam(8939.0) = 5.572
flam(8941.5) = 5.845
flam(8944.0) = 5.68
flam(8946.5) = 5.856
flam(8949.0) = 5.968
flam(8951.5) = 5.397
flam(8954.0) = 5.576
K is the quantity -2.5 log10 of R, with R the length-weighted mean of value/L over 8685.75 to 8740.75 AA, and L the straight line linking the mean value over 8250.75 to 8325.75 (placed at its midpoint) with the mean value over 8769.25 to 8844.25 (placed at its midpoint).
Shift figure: 0.043 mag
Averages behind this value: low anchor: 5.98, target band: 5.65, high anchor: 5.85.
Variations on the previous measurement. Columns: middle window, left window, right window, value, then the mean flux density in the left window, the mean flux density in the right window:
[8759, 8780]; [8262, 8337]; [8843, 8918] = -0.04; 6.02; 5.57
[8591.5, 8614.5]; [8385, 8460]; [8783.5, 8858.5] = 0.11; 6.18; 5.8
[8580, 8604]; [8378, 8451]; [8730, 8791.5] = 0.12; 6.17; 5.85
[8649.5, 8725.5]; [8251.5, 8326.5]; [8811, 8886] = 0.04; 5.98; 5.78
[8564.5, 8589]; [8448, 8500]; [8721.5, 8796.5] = 0.05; 5.92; 5.84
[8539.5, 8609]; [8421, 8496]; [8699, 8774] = 0.05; 6.02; 5.72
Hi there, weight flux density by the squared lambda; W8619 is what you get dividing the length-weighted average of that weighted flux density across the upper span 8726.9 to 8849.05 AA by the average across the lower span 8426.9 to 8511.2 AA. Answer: 1.0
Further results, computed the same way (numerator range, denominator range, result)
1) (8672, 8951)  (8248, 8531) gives 1.05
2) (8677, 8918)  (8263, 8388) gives 1.06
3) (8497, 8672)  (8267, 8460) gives 0.99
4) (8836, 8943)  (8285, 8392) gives 1.07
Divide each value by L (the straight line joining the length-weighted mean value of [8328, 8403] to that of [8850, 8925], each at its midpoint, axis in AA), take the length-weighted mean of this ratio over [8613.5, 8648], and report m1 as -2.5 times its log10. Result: 0.063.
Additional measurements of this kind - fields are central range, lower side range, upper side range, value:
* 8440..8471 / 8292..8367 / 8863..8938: -0.045 mag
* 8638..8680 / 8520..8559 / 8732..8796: 0.041 mag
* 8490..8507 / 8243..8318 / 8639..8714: -0.034 mag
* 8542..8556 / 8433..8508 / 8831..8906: 0.008 mag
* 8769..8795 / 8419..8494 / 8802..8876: -0.035 mag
